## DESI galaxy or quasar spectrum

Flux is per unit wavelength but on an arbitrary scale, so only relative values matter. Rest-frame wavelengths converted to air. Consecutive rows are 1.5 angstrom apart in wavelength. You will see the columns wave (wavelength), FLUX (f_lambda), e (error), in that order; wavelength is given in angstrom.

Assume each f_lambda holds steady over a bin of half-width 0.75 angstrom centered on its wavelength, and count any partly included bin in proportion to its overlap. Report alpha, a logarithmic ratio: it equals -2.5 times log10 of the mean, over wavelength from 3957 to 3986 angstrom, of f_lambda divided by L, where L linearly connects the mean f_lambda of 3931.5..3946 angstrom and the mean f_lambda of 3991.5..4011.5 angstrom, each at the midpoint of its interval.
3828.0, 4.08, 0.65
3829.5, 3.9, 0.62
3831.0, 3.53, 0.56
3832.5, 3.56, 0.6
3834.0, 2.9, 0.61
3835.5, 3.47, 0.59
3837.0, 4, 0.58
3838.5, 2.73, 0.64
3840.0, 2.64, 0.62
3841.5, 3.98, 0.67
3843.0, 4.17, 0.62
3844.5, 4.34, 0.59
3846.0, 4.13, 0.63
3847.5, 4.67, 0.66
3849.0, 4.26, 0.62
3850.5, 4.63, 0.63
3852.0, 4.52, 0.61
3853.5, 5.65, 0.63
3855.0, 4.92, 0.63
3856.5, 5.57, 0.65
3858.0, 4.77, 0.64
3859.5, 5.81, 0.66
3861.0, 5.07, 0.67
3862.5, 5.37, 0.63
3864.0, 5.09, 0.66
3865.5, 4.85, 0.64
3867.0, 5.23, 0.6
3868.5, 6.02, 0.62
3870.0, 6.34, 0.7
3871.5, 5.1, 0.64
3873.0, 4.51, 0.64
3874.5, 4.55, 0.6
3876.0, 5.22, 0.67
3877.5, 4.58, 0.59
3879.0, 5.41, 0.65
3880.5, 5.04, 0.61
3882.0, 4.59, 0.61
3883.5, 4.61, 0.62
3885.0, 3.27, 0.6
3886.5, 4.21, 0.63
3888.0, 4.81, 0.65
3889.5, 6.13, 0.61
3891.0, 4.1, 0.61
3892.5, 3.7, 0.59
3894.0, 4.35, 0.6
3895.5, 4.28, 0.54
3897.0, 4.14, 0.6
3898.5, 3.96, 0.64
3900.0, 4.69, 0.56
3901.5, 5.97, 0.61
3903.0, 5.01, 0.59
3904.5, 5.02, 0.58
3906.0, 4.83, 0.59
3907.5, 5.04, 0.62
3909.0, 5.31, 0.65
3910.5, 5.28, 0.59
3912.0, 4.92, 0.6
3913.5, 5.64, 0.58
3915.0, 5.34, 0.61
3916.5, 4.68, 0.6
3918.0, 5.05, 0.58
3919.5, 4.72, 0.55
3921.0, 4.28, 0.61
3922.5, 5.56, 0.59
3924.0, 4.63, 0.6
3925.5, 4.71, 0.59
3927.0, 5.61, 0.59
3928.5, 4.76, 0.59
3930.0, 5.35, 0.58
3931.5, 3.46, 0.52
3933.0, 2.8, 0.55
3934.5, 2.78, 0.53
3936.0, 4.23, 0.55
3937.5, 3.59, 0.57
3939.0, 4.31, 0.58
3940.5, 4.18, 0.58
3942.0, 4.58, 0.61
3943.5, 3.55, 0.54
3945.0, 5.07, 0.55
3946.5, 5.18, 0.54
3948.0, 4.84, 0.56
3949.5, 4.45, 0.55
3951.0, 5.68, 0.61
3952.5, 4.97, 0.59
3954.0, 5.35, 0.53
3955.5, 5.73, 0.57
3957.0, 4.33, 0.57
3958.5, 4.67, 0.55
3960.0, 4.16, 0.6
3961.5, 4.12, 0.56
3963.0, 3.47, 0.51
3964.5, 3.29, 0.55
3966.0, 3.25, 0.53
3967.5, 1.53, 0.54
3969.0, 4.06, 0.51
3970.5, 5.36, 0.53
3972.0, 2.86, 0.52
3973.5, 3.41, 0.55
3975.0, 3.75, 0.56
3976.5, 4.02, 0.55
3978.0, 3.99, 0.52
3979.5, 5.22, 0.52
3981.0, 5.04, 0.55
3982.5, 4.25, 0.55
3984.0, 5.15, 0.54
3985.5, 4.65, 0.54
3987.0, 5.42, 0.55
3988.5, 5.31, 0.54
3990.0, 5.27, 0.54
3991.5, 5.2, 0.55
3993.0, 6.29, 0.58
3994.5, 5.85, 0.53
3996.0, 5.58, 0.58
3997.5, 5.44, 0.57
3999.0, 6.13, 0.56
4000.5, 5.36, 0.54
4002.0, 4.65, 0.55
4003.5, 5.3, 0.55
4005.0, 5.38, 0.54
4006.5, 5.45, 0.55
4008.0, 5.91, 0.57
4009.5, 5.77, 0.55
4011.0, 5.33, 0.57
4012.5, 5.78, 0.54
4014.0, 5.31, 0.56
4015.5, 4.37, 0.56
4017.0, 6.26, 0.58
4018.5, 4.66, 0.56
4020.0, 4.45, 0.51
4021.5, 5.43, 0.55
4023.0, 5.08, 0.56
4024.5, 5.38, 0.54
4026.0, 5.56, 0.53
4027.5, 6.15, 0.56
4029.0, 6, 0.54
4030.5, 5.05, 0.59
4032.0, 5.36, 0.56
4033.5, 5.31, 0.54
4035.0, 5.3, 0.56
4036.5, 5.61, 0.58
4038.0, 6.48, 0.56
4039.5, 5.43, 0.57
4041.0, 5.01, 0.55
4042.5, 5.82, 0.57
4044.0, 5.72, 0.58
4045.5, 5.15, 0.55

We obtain 0.19 mag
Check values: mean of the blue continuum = 3.9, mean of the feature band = 4.02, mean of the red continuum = 5.56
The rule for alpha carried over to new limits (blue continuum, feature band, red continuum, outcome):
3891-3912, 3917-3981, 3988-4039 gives 0.17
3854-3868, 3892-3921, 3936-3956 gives 0.02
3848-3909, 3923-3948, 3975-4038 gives 0.17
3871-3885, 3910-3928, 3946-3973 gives -0.12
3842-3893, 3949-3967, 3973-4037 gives 0.16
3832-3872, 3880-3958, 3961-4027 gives 0.01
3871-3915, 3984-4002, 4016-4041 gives -0.04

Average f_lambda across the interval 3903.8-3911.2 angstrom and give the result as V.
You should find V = 5.1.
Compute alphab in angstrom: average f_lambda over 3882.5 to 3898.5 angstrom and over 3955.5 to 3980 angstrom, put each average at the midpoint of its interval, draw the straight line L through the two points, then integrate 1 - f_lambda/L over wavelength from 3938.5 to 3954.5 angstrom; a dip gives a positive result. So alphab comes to -2.91 angstrom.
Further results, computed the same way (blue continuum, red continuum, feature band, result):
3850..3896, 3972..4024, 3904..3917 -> -0.4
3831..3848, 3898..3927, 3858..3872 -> -4.3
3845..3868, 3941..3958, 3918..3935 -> 1.5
